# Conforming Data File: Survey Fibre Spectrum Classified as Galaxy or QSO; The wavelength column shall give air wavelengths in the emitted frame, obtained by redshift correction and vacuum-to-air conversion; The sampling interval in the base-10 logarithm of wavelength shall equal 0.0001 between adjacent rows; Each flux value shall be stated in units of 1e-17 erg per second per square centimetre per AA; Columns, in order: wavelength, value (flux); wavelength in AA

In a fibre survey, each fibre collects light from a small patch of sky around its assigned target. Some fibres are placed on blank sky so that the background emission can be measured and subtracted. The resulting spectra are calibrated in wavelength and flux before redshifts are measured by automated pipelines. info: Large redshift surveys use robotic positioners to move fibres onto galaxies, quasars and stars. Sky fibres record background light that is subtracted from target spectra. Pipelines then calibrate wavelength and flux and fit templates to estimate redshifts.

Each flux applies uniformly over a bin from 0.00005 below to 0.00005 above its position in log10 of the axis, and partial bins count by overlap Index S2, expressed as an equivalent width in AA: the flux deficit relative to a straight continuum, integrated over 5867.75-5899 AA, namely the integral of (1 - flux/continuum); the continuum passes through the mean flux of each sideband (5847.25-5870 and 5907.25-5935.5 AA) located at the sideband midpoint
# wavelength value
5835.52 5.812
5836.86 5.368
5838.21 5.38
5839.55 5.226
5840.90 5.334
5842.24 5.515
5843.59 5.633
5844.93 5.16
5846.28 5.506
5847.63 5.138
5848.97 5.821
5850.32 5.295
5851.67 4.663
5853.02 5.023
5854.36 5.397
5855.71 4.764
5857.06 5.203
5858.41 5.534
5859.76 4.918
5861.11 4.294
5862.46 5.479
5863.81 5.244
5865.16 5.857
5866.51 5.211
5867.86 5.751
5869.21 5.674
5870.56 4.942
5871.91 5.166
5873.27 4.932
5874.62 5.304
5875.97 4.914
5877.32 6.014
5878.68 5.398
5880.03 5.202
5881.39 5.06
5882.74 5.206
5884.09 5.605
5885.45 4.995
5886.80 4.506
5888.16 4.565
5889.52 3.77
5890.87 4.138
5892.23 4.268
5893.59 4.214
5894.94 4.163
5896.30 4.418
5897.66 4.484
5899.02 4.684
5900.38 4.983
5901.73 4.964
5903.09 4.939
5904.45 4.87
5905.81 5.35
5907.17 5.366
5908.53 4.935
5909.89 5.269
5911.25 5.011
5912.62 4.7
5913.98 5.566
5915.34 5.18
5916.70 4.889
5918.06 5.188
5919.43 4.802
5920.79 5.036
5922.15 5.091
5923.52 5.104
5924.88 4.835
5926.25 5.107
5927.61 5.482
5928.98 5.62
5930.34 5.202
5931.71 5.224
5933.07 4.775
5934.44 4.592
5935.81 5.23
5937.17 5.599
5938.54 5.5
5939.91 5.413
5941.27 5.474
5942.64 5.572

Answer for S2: 1.9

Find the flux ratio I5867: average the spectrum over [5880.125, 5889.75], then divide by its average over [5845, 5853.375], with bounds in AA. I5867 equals 0.9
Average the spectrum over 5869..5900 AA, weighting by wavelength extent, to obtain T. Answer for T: 4.84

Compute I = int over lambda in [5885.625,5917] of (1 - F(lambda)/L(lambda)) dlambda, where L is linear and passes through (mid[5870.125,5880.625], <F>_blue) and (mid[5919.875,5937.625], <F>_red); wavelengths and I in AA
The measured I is 2.6 AA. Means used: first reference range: 5.24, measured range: 4.75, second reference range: 5.14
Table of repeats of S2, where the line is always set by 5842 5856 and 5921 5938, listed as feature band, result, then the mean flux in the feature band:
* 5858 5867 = 0.1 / 5.21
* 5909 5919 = 0.1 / 5.1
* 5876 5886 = -0.2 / 5.33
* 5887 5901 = 2.2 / 4.37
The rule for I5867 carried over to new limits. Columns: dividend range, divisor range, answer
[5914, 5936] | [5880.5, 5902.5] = 1.10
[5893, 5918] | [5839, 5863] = 0.94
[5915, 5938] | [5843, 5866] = 0.98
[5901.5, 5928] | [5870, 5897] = 1.05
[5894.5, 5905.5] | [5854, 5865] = 0.92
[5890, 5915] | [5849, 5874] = 0.92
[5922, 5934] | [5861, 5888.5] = 0.98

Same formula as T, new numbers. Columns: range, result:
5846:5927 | 5.03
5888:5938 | 4.91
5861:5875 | 5.3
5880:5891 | 4.79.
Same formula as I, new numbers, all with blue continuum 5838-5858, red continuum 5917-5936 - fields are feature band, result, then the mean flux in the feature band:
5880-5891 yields 0.8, 4.79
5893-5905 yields 1.2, 4.64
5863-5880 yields -0.5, 5.36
